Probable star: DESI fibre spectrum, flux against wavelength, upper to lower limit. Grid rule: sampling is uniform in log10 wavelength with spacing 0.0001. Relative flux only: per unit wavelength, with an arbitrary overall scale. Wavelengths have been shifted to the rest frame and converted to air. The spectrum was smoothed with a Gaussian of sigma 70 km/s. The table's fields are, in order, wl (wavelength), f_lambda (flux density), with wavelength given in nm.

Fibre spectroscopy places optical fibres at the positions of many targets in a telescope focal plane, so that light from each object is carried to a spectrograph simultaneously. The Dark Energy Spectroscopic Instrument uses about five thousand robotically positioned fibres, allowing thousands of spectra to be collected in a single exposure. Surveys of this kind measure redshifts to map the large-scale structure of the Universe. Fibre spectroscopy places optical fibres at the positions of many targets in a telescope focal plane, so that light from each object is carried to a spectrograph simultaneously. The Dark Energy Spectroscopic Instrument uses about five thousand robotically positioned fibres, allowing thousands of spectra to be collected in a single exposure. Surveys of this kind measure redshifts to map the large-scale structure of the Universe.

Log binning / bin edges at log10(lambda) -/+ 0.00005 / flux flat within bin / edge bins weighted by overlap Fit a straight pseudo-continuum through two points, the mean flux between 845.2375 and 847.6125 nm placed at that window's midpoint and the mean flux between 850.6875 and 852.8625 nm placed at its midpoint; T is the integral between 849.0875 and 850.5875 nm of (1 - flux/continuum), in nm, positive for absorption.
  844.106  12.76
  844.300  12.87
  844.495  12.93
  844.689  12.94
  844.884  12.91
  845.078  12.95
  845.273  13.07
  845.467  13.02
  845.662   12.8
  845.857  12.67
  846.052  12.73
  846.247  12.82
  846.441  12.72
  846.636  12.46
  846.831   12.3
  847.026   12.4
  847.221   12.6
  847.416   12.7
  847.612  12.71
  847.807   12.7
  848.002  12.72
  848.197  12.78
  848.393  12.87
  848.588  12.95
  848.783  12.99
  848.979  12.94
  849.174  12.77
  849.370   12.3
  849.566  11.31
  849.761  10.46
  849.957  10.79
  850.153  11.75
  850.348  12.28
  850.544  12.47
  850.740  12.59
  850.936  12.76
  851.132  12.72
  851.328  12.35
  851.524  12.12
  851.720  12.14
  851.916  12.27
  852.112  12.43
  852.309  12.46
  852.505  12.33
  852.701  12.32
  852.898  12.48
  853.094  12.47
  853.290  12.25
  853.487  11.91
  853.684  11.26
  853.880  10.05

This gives 0.09 nm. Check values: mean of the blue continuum 12.7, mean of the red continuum 12.4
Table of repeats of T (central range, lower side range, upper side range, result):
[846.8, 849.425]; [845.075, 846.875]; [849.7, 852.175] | -0.049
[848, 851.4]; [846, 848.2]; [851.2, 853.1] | 0.046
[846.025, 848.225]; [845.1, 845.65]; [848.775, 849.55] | 0.028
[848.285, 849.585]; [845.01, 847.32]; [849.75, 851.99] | -0.032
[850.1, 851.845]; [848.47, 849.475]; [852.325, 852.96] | 0.027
